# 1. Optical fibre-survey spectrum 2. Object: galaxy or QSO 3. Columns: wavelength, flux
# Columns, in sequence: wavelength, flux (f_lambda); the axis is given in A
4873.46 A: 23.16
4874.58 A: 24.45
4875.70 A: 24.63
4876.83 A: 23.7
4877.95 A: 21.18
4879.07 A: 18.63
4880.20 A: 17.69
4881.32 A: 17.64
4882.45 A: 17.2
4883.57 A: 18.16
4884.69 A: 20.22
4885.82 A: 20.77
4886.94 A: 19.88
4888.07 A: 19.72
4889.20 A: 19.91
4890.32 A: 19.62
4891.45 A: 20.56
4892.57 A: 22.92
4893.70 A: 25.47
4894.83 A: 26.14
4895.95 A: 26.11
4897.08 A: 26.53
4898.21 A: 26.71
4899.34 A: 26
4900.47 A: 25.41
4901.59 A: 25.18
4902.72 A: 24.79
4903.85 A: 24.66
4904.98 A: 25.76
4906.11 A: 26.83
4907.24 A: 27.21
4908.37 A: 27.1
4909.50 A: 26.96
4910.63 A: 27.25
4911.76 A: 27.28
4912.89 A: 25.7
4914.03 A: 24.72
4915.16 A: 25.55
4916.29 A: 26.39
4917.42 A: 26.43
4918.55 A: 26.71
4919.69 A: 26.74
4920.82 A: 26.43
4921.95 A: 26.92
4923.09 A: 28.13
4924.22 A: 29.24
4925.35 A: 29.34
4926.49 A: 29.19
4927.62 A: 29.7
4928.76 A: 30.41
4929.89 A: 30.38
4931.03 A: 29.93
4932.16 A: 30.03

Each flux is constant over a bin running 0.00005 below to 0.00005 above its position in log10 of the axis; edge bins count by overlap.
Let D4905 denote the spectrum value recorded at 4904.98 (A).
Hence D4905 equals 25.76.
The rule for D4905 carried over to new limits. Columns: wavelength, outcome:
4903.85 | 24.66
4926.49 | 29.19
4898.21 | 26.71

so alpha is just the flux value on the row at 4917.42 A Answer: 26.43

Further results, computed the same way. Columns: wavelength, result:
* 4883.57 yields 18.16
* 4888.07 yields 19.72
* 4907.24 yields 27.21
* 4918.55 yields 26.71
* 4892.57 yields 22.92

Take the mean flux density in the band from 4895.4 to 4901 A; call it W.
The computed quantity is 26.1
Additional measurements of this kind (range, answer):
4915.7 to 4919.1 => 26.6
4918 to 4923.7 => 27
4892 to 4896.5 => 25.2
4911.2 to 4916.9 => 25.9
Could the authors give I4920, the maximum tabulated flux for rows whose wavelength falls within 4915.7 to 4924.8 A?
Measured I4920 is 29.24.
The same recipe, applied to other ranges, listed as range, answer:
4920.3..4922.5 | 26.92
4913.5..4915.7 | 25.55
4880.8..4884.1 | 18.16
